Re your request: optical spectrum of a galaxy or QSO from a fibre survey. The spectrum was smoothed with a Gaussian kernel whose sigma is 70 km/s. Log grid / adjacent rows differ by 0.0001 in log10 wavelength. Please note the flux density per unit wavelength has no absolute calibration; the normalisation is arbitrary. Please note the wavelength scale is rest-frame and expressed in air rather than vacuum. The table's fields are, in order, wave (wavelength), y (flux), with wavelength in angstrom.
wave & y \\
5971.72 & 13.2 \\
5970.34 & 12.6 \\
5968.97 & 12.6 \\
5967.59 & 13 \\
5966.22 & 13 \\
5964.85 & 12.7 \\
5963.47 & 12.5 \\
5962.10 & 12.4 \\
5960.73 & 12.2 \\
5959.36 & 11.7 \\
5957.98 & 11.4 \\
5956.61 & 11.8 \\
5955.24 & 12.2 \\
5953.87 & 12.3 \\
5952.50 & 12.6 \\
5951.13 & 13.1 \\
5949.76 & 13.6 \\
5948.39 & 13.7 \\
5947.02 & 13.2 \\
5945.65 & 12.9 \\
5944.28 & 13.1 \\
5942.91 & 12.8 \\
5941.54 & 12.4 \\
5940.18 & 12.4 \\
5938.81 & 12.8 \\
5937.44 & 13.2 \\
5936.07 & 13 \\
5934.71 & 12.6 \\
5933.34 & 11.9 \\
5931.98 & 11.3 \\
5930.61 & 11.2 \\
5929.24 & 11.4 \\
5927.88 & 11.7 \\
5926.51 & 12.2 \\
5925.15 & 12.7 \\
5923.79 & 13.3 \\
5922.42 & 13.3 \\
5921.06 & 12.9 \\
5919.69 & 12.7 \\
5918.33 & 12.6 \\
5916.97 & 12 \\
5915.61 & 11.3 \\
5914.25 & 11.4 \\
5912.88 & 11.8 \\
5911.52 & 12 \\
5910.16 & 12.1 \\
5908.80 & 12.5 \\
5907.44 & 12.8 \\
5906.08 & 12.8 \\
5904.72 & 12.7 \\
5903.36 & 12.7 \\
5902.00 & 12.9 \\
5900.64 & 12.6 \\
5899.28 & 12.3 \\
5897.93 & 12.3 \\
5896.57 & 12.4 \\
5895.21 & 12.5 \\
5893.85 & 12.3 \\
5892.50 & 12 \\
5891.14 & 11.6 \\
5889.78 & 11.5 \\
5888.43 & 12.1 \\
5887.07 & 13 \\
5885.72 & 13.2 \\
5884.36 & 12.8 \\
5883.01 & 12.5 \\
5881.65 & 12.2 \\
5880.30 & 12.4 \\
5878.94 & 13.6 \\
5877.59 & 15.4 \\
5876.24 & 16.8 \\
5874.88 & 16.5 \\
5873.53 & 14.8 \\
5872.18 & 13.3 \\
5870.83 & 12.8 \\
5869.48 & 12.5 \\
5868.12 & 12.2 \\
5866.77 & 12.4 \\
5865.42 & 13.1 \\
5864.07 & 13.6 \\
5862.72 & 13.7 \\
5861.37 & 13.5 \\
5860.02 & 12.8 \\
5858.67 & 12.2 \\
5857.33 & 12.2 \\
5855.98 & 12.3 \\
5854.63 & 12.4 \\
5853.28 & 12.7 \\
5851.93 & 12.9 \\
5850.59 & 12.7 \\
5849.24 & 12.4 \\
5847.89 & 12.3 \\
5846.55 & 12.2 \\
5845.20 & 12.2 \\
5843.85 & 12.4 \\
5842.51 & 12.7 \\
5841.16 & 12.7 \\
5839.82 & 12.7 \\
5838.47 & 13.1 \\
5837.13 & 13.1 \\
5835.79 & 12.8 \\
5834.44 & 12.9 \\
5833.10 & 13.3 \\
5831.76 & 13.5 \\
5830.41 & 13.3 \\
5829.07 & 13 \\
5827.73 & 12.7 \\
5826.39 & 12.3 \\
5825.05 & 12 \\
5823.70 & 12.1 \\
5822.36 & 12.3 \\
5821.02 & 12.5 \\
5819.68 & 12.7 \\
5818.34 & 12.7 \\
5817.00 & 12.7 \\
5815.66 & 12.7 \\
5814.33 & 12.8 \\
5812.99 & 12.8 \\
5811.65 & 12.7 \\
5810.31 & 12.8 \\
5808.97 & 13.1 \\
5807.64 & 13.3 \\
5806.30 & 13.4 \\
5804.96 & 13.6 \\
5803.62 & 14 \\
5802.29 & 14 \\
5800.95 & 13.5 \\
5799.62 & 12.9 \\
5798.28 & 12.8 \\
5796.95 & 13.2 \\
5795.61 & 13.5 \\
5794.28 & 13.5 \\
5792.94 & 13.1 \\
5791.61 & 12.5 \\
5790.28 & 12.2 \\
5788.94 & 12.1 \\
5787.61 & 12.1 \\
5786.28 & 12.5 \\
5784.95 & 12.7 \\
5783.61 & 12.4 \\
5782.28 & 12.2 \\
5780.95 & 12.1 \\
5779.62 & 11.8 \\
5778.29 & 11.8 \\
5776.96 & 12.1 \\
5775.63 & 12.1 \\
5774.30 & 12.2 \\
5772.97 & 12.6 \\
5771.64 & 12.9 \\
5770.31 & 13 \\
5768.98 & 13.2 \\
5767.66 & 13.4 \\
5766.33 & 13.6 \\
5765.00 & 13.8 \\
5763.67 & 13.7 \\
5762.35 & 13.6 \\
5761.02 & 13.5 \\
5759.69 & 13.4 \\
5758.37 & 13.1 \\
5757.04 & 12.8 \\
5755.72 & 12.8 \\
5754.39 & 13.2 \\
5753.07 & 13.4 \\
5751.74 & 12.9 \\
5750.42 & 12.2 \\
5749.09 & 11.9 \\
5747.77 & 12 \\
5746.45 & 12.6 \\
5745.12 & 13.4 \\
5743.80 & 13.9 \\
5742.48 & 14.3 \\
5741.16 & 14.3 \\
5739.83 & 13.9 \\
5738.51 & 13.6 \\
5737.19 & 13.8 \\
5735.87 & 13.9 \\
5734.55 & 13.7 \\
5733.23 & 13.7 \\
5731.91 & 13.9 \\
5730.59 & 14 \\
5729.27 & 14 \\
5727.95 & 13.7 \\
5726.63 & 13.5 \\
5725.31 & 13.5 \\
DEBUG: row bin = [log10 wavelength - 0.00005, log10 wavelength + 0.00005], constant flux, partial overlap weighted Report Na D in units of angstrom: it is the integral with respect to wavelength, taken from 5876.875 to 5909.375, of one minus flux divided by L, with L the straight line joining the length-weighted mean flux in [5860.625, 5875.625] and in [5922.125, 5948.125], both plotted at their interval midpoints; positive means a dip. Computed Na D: 1.22 angstrom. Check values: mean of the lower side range 13.5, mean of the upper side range 12.5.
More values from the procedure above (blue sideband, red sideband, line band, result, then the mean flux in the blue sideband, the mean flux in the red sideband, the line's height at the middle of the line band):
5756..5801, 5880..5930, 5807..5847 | -0.3 angstrom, 12.8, 12.4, 12.6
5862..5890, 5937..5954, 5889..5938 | 3.2 angstrom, 13.4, 12.9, 13.1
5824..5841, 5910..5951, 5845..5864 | 0.2 angstrom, 12.9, 12.5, 12.8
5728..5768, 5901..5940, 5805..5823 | 0.2 angstrom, 13.4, 12.4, 13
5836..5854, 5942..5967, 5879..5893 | 0.3 angstrom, 12.6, 12.6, 12.6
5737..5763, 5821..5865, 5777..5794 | 0.9 angstrom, 13.2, 12.7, 13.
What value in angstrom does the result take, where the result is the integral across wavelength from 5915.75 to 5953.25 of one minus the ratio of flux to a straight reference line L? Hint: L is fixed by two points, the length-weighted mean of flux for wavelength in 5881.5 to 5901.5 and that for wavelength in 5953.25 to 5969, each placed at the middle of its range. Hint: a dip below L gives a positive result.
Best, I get -0.8 angstrom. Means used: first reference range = 12.4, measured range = 12.6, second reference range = 12.3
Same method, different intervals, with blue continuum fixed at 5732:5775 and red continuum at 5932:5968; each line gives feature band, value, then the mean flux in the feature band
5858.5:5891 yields -1.0 angstrom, 13.3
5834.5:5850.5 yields 0.4 angstrom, 12.6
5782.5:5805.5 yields 0.3 angstrom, 13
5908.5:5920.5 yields 0.7 angstrom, 12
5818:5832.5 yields 0.4 angstrom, 12.6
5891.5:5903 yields 0.3 angstrom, 12.4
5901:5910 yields 0.0 angstrom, 12.7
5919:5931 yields 0.3 angstrom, 12.4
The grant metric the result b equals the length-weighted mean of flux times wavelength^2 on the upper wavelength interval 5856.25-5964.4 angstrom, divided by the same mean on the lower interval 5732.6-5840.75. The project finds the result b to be 1.02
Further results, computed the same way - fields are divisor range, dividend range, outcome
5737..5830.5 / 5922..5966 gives 1.02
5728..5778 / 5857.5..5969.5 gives 1.01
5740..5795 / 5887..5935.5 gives 1.00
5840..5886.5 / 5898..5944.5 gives 0.97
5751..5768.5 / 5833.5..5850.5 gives 0.98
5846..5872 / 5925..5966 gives 1.01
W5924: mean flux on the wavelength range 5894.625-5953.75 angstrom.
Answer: 12.5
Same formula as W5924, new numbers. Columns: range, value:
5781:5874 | 12.8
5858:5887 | 13.4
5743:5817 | 12.9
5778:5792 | 12.2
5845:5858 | 12.4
